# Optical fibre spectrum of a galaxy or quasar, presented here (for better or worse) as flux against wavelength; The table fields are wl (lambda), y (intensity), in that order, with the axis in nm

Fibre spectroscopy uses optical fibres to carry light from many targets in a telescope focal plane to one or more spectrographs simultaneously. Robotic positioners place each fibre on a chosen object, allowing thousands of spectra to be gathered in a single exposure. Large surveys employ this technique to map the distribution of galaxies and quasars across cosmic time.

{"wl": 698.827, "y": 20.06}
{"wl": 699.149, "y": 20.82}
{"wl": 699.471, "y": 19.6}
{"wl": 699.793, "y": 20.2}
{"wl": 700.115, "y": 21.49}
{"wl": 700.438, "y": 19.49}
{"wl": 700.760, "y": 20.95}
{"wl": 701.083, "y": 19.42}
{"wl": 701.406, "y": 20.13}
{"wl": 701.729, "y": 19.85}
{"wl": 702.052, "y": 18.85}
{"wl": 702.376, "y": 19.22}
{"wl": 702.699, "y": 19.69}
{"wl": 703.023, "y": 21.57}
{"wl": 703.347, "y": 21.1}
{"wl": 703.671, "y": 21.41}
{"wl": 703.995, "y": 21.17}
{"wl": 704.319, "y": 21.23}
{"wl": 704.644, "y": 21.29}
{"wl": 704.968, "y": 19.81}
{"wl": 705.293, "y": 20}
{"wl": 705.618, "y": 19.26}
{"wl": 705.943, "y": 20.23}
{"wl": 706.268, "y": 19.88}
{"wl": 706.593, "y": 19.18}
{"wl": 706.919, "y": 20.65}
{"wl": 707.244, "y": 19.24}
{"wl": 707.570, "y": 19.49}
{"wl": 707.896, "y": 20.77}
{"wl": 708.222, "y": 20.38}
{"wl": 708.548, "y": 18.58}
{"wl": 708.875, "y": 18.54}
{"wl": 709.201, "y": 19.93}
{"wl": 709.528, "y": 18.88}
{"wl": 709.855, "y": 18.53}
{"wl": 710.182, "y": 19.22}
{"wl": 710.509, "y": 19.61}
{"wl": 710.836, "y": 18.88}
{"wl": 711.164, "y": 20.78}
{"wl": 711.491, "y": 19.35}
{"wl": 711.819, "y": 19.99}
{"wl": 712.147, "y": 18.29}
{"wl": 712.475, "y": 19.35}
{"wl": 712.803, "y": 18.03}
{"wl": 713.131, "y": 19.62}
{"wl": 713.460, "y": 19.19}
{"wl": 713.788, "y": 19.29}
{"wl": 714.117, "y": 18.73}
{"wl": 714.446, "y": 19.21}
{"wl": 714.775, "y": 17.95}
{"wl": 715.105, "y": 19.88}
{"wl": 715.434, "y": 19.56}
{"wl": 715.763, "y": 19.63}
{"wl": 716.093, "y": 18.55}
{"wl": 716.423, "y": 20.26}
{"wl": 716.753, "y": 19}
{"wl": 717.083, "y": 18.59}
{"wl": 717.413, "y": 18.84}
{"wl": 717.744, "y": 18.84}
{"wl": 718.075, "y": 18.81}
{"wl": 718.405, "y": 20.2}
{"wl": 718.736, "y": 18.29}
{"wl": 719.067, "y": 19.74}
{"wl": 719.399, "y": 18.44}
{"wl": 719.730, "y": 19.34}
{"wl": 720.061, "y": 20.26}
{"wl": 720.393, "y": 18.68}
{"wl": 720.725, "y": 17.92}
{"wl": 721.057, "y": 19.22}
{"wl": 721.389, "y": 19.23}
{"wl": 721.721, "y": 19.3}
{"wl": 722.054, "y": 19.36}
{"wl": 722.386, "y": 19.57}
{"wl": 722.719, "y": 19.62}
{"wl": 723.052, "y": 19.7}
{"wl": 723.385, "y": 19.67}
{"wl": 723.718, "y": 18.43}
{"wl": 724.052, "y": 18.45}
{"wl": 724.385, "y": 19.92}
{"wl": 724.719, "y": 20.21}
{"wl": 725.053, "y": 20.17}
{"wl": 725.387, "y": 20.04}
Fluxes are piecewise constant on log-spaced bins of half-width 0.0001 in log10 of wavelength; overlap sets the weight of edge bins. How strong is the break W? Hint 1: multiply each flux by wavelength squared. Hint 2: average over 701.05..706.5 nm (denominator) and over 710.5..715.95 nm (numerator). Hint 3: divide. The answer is 0.98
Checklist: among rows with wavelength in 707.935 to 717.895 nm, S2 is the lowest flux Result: 17.95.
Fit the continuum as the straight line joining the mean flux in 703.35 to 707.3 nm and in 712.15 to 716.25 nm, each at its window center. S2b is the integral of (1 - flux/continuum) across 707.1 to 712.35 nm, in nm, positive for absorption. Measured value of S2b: 0.08 nm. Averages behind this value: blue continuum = 20.3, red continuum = 19.1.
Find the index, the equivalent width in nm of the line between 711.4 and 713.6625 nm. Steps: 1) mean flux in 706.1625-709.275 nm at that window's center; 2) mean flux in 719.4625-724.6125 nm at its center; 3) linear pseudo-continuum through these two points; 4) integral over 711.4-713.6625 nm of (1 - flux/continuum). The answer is 0.047 nm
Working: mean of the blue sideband 19.7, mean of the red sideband 19.2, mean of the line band 19.1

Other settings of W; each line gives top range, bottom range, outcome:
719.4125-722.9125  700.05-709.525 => 1.00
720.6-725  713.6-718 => 1.03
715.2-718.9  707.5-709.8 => 1.01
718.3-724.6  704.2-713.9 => 1.02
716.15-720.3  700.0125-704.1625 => 0.99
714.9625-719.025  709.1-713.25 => 1.01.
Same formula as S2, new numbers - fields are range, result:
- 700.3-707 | 18.85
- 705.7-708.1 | 19.18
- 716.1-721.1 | 17.92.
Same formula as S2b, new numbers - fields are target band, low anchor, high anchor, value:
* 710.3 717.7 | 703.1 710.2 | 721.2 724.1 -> 0.173 nm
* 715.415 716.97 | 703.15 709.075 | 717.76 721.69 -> 0.001 nm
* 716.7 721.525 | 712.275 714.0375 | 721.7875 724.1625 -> 0.042 nm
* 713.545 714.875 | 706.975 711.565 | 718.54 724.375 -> 0.033 nm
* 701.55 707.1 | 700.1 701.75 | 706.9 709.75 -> -0.110 nm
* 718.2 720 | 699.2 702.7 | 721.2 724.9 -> 0.023 nm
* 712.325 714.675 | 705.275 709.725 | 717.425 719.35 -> 0.037 nm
